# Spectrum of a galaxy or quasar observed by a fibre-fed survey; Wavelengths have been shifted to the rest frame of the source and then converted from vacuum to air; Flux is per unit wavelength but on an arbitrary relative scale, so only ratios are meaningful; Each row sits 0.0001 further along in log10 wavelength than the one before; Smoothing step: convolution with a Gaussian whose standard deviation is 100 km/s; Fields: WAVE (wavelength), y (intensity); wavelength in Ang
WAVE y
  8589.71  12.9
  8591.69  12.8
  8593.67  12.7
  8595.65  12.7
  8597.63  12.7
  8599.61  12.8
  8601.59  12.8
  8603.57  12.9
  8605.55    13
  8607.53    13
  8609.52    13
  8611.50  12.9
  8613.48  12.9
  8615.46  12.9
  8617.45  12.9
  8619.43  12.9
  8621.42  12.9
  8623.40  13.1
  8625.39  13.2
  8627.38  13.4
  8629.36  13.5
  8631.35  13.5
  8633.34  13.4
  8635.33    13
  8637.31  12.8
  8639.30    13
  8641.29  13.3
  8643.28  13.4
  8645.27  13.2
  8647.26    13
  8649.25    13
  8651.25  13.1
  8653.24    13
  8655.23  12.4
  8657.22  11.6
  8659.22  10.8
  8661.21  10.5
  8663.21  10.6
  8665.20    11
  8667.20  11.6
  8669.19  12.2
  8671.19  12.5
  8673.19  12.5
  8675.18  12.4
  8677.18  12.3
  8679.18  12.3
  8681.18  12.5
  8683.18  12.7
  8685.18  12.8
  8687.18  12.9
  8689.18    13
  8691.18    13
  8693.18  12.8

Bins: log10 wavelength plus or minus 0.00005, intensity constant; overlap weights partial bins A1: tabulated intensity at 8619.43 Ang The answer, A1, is 12.9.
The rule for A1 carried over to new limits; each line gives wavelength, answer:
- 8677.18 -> 12.3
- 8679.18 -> 12.3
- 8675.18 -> 12.4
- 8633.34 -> 13.4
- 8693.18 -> 12.8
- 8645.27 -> 13.2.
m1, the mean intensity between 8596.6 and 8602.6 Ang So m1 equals 12.8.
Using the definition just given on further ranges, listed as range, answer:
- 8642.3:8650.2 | 13.2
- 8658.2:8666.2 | 10.7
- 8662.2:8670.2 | 11.3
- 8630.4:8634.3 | 13.4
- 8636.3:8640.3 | 12.9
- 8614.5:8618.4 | 12.9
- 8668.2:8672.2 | 12.3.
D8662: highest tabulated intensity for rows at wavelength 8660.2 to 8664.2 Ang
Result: 10.6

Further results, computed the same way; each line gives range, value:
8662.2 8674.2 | 12.5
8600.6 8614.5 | 13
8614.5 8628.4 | 13.4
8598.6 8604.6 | 12.9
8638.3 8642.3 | 13.3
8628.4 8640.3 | 13.5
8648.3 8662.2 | 13.1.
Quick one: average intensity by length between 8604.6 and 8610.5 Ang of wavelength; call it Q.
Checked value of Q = 13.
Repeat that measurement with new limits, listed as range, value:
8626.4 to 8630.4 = 13.5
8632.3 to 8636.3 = 13.2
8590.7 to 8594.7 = 12.7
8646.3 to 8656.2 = 12.9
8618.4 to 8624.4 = 13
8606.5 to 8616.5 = 12.9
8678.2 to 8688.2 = 12.6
